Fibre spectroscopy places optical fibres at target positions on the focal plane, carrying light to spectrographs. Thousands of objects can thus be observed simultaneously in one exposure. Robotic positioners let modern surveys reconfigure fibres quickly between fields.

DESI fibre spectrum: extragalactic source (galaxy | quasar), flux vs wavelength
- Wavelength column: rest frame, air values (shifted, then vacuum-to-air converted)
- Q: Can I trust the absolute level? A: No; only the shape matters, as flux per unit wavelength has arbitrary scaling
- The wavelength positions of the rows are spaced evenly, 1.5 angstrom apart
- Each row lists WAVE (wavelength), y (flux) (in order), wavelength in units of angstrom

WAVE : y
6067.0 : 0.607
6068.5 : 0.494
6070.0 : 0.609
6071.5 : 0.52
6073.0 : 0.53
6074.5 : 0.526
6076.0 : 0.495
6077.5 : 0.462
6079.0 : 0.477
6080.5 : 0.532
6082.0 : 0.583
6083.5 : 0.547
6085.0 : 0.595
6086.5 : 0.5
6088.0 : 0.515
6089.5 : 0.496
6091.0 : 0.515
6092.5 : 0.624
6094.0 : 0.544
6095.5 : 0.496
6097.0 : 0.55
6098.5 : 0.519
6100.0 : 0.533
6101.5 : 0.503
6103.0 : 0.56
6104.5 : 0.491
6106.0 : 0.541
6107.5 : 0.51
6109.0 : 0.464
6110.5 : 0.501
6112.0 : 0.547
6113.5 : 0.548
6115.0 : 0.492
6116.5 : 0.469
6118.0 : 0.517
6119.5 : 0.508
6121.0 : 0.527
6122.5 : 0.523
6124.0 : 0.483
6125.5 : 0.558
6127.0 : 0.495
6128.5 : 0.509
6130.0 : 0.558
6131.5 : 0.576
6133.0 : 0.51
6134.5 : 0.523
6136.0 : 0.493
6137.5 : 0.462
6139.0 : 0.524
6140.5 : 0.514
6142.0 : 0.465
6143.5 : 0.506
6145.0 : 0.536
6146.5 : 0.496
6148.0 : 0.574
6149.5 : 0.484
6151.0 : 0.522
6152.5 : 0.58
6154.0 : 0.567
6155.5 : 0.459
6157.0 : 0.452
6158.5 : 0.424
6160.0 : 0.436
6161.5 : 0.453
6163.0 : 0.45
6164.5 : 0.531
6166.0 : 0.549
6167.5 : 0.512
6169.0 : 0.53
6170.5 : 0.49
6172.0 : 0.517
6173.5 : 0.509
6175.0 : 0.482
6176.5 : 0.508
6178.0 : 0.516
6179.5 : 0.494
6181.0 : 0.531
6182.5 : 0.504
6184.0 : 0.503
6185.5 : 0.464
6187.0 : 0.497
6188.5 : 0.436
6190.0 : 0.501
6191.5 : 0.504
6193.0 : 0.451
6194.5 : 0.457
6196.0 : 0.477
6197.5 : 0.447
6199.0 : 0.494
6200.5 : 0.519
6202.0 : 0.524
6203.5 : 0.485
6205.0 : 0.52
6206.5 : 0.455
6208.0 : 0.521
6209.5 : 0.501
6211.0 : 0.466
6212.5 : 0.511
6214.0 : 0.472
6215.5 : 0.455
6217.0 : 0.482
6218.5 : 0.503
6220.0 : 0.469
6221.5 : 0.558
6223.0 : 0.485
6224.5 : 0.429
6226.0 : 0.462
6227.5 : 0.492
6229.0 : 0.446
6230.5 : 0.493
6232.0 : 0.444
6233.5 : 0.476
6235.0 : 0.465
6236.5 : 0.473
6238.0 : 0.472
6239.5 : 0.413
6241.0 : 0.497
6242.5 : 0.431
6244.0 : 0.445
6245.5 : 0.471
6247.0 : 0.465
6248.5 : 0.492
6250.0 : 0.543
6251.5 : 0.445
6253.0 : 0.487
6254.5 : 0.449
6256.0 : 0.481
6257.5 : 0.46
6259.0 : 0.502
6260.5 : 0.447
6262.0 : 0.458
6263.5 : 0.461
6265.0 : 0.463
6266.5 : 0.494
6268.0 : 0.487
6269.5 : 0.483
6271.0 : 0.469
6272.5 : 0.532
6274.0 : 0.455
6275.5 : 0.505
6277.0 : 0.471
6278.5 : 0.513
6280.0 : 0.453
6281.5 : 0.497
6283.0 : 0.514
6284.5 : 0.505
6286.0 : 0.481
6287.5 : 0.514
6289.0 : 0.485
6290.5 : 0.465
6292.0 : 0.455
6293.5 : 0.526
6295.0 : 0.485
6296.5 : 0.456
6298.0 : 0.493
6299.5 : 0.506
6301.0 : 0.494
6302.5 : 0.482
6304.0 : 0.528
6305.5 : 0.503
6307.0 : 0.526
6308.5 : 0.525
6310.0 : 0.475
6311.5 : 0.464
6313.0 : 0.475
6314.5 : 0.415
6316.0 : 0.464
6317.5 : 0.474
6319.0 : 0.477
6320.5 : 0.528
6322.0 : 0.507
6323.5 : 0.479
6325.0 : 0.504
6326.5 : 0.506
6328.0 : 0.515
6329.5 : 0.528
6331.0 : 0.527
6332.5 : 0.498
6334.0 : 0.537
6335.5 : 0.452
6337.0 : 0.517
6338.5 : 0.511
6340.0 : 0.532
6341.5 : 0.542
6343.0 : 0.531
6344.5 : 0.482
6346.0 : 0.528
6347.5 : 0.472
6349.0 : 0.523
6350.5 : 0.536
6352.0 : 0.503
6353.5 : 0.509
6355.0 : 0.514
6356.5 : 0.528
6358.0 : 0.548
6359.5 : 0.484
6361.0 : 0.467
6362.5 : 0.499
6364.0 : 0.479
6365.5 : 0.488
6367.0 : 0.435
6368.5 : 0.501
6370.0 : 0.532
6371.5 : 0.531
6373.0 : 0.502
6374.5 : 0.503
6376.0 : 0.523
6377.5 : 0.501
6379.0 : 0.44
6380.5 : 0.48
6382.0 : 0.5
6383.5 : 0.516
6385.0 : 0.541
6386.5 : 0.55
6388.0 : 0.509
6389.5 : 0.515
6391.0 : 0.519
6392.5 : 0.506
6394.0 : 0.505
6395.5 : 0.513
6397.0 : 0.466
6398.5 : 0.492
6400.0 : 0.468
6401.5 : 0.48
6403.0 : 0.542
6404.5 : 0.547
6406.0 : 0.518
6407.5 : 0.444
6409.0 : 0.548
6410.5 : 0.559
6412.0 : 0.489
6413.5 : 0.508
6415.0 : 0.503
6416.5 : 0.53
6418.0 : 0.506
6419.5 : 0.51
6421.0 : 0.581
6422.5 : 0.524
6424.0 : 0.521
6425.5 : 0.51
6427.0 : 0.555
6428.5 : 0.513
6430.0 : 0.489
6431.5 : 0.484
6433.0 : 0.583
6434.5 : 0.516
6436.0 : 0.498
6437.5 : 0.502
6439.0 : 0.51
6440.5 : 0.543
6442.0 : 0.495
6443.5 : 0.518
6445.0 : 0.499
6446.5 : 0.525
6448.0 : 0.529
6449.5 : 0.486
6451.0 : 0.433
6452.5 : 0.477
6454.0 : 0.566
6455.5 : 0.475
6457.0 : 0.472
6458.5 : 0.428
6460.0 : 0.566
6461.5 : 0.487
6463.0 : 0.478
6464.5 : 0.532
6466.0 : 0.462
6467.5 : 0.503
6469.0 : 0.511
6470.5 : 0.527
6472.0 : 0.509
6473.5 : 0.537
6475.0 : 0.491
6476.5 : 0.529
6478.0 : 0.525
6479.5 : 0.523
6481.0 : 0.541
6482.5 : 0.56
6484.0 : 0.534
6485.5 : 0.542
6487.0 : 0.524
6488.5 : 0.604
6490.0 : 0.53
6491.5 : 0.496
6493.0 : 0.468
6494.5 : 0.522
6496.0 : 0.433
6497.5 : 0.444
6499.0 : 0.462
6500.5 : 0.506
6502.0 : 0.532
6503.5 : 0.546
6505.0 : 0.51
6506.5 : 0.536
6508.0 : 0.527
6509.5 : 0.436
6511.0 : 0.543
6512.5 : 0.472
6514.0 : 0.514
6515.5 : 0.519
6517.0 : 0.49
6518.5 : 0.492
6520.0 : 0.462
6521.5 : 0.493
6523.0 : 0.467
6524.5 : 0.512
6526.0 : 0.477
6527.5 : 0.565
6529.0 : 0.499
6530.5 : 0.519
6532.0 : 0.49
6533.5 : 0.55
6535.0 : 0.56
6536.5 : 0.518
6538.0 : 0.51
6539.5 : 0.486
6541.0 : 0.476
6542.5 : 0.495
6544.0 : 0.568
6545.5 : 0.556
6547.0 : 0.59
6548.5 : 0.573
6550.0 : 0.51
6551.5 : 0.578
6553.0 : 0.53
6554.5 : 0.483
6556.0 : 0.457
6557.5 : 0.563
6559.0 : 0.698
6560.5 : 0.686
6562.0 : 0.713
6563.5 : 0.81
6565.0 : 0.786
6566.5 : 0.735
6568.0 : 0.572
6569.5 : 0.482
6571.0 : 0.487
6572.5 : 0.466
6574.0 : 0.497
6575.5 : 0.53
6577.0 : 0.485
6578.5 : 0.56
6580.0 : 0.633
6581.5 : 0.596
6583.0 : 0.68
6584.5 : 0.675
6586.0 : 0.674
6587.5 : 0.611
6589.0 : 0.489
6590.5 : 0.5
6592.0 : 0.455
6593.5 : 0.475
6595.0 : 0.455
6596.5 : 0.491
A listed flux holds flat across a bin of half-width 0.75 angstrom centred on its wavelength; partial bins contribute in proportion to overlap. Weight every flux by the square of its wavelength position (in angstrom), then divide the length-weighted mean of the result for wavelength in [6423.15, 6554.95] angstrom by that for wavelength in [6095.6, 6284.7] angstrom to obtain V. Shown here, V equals 1.14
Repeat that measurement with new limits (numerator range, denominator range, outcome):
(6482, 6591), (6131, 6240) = 1.23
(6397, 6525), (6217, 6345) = 1.11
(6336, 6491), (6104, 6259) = 1.12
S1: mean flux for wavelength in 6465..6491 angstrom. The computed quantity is 0.526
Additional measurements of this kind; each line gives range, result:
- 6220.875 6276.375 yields 0.474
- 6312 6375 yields 0.502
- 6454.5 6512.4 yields 0.509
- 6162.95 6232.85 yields 0.491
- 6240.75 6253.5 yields 0.474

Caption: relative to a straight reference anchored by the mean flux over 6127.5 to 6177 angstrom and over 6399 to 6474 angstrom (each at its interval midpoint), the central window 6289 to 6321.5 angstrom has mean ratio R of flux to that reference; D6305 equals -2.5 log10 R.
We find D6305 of 0.05 mag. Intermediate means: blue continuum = 0.506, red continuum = 0.51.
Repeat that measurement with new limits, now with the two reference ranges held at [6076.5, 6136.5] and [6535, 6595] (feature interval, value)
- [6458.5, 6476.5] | 0.104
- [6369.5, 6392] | 0.080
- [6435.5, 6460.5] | 0.114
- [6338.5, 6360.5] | 0.062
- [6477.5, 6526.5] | 0.109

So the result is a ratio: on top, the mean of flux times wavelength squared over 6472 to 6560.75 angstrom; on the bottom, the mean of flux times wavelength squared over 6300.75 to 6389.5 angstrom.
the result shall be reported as 1.1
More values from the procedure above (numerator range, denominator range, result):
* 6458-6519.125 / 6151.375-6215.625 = 1.14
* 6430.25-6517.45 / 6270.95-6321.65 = 1.10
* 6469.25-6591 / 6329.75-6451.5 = 1.11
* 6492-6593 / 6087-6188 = 1.20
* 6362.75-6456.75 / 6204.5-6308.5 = 1.11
